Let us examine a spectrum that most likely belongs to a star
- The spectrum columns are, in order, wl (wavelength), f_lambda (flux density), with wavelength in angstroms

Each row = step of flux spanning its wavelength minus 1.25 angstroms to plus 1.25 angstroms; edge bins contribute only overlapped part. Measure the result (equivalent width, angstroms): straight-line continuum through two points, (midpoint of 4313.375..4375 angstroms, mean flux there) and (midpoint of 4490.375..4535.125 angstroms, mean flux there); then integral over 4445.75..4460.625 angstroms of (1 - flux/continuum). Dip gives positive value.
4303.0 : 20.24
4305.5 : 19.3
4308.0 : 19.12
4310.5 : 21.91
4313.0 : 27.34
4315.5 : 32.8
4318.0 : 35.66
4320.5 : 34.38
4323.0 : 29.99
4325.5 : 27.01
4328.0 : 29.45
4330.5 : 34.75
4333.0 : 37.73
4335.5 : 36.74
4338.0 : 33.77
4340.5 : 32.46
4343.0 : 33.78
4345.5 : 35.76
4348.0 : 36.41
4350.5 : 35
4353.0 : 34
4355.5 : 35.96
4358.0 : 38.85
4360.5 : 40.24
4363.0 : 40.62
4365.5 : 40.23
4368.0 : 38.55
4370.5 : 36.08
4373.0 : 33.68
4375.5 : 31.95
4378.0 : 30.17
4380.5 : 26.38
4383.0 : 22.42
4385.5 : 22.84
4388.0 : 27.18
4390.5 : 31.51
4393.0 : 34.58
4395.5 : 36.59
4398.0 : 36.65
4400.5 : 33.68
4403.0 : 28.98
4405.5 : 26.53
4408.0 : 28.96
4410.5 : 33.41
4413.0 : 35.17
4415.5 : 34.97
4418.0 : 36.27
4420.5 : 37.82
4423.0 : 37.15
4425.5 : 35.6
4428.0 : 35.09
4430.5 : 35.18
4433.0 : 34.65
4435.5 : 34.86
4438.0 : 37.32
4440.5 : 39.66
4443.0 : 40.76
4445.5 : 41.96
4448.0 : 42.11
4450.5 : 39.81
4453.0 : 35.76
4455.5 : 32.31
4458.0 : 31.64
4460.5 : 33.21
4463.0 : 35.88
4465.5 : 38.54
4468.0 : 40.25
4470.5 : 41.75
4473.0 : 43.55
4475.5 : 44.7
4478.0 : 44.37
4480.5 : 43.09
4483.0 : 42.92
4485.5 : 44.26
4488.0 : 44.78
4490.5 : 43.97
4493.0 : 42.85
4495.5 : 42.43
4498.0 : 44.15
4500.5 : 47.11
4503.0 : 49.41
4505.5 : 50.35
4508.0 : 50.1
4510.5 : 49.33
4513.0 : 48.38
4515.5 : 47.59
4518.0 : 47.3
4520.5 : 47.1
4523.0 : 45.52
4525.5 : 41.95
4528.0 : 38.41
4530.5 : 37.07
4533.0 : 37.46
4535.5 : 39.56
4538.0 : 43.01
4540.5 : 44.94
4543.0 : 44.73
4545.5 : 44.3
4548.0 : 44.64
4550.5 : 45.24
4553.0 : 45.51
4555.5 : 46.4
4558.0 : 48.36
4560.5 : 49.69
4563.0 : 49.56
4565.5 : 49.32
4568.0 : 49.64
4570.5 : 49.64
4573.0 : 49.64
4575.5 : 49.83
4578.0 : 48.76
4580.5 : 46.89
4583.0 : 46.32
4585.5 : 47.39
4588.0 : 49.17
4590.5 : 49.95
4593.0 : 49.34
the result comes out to 1.8 angstroms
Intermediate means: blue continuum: 35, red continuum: 44.9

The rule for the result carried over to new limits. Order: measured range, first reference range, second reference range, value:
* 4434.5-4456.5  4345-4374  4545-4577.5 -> 1.8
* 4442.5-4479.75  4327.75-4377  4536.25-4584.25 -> 2.4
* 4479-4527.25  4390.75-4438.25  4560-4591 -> -4.0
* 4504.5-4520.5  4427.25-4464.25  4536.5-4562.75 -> -2.3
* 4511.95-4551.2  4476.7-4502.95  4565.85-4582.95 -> 2.5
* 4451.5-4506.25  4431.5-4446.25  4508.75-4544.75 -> -1.1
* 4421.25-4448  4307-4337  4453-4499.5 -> 0.4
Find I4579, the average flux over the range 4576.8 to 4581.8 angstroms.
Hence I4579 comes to 47.8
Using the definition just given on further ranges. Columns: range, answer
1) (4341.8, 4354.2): 35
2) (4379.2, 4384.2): 24.5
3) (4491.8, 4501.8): 44.2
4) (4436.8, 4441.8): 38.5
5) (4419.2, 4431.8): 36.2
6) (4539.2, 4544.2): 44.8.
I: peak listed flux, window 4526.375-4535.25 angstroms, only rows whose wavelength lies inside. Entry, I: 38.41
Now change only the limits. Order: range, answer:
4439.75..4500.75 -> 47.11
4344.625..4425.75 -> 40.62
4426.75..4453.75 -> 42.11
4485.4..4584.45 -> 50.35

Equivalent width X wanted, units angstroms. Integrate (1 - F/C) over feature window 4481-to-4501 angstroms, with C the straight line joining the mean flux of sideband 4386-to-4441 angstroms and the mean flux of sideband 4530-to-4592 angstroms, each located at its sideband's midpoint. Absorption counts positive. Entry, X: -1.7 angstroms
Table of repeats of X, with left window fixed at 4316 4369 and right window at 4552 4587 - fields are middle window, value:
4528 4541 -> 1.80 angstroms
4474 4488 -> -0.22 angstroms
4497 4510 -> -1.11 angstroms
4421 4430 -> 0.90 angstroms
